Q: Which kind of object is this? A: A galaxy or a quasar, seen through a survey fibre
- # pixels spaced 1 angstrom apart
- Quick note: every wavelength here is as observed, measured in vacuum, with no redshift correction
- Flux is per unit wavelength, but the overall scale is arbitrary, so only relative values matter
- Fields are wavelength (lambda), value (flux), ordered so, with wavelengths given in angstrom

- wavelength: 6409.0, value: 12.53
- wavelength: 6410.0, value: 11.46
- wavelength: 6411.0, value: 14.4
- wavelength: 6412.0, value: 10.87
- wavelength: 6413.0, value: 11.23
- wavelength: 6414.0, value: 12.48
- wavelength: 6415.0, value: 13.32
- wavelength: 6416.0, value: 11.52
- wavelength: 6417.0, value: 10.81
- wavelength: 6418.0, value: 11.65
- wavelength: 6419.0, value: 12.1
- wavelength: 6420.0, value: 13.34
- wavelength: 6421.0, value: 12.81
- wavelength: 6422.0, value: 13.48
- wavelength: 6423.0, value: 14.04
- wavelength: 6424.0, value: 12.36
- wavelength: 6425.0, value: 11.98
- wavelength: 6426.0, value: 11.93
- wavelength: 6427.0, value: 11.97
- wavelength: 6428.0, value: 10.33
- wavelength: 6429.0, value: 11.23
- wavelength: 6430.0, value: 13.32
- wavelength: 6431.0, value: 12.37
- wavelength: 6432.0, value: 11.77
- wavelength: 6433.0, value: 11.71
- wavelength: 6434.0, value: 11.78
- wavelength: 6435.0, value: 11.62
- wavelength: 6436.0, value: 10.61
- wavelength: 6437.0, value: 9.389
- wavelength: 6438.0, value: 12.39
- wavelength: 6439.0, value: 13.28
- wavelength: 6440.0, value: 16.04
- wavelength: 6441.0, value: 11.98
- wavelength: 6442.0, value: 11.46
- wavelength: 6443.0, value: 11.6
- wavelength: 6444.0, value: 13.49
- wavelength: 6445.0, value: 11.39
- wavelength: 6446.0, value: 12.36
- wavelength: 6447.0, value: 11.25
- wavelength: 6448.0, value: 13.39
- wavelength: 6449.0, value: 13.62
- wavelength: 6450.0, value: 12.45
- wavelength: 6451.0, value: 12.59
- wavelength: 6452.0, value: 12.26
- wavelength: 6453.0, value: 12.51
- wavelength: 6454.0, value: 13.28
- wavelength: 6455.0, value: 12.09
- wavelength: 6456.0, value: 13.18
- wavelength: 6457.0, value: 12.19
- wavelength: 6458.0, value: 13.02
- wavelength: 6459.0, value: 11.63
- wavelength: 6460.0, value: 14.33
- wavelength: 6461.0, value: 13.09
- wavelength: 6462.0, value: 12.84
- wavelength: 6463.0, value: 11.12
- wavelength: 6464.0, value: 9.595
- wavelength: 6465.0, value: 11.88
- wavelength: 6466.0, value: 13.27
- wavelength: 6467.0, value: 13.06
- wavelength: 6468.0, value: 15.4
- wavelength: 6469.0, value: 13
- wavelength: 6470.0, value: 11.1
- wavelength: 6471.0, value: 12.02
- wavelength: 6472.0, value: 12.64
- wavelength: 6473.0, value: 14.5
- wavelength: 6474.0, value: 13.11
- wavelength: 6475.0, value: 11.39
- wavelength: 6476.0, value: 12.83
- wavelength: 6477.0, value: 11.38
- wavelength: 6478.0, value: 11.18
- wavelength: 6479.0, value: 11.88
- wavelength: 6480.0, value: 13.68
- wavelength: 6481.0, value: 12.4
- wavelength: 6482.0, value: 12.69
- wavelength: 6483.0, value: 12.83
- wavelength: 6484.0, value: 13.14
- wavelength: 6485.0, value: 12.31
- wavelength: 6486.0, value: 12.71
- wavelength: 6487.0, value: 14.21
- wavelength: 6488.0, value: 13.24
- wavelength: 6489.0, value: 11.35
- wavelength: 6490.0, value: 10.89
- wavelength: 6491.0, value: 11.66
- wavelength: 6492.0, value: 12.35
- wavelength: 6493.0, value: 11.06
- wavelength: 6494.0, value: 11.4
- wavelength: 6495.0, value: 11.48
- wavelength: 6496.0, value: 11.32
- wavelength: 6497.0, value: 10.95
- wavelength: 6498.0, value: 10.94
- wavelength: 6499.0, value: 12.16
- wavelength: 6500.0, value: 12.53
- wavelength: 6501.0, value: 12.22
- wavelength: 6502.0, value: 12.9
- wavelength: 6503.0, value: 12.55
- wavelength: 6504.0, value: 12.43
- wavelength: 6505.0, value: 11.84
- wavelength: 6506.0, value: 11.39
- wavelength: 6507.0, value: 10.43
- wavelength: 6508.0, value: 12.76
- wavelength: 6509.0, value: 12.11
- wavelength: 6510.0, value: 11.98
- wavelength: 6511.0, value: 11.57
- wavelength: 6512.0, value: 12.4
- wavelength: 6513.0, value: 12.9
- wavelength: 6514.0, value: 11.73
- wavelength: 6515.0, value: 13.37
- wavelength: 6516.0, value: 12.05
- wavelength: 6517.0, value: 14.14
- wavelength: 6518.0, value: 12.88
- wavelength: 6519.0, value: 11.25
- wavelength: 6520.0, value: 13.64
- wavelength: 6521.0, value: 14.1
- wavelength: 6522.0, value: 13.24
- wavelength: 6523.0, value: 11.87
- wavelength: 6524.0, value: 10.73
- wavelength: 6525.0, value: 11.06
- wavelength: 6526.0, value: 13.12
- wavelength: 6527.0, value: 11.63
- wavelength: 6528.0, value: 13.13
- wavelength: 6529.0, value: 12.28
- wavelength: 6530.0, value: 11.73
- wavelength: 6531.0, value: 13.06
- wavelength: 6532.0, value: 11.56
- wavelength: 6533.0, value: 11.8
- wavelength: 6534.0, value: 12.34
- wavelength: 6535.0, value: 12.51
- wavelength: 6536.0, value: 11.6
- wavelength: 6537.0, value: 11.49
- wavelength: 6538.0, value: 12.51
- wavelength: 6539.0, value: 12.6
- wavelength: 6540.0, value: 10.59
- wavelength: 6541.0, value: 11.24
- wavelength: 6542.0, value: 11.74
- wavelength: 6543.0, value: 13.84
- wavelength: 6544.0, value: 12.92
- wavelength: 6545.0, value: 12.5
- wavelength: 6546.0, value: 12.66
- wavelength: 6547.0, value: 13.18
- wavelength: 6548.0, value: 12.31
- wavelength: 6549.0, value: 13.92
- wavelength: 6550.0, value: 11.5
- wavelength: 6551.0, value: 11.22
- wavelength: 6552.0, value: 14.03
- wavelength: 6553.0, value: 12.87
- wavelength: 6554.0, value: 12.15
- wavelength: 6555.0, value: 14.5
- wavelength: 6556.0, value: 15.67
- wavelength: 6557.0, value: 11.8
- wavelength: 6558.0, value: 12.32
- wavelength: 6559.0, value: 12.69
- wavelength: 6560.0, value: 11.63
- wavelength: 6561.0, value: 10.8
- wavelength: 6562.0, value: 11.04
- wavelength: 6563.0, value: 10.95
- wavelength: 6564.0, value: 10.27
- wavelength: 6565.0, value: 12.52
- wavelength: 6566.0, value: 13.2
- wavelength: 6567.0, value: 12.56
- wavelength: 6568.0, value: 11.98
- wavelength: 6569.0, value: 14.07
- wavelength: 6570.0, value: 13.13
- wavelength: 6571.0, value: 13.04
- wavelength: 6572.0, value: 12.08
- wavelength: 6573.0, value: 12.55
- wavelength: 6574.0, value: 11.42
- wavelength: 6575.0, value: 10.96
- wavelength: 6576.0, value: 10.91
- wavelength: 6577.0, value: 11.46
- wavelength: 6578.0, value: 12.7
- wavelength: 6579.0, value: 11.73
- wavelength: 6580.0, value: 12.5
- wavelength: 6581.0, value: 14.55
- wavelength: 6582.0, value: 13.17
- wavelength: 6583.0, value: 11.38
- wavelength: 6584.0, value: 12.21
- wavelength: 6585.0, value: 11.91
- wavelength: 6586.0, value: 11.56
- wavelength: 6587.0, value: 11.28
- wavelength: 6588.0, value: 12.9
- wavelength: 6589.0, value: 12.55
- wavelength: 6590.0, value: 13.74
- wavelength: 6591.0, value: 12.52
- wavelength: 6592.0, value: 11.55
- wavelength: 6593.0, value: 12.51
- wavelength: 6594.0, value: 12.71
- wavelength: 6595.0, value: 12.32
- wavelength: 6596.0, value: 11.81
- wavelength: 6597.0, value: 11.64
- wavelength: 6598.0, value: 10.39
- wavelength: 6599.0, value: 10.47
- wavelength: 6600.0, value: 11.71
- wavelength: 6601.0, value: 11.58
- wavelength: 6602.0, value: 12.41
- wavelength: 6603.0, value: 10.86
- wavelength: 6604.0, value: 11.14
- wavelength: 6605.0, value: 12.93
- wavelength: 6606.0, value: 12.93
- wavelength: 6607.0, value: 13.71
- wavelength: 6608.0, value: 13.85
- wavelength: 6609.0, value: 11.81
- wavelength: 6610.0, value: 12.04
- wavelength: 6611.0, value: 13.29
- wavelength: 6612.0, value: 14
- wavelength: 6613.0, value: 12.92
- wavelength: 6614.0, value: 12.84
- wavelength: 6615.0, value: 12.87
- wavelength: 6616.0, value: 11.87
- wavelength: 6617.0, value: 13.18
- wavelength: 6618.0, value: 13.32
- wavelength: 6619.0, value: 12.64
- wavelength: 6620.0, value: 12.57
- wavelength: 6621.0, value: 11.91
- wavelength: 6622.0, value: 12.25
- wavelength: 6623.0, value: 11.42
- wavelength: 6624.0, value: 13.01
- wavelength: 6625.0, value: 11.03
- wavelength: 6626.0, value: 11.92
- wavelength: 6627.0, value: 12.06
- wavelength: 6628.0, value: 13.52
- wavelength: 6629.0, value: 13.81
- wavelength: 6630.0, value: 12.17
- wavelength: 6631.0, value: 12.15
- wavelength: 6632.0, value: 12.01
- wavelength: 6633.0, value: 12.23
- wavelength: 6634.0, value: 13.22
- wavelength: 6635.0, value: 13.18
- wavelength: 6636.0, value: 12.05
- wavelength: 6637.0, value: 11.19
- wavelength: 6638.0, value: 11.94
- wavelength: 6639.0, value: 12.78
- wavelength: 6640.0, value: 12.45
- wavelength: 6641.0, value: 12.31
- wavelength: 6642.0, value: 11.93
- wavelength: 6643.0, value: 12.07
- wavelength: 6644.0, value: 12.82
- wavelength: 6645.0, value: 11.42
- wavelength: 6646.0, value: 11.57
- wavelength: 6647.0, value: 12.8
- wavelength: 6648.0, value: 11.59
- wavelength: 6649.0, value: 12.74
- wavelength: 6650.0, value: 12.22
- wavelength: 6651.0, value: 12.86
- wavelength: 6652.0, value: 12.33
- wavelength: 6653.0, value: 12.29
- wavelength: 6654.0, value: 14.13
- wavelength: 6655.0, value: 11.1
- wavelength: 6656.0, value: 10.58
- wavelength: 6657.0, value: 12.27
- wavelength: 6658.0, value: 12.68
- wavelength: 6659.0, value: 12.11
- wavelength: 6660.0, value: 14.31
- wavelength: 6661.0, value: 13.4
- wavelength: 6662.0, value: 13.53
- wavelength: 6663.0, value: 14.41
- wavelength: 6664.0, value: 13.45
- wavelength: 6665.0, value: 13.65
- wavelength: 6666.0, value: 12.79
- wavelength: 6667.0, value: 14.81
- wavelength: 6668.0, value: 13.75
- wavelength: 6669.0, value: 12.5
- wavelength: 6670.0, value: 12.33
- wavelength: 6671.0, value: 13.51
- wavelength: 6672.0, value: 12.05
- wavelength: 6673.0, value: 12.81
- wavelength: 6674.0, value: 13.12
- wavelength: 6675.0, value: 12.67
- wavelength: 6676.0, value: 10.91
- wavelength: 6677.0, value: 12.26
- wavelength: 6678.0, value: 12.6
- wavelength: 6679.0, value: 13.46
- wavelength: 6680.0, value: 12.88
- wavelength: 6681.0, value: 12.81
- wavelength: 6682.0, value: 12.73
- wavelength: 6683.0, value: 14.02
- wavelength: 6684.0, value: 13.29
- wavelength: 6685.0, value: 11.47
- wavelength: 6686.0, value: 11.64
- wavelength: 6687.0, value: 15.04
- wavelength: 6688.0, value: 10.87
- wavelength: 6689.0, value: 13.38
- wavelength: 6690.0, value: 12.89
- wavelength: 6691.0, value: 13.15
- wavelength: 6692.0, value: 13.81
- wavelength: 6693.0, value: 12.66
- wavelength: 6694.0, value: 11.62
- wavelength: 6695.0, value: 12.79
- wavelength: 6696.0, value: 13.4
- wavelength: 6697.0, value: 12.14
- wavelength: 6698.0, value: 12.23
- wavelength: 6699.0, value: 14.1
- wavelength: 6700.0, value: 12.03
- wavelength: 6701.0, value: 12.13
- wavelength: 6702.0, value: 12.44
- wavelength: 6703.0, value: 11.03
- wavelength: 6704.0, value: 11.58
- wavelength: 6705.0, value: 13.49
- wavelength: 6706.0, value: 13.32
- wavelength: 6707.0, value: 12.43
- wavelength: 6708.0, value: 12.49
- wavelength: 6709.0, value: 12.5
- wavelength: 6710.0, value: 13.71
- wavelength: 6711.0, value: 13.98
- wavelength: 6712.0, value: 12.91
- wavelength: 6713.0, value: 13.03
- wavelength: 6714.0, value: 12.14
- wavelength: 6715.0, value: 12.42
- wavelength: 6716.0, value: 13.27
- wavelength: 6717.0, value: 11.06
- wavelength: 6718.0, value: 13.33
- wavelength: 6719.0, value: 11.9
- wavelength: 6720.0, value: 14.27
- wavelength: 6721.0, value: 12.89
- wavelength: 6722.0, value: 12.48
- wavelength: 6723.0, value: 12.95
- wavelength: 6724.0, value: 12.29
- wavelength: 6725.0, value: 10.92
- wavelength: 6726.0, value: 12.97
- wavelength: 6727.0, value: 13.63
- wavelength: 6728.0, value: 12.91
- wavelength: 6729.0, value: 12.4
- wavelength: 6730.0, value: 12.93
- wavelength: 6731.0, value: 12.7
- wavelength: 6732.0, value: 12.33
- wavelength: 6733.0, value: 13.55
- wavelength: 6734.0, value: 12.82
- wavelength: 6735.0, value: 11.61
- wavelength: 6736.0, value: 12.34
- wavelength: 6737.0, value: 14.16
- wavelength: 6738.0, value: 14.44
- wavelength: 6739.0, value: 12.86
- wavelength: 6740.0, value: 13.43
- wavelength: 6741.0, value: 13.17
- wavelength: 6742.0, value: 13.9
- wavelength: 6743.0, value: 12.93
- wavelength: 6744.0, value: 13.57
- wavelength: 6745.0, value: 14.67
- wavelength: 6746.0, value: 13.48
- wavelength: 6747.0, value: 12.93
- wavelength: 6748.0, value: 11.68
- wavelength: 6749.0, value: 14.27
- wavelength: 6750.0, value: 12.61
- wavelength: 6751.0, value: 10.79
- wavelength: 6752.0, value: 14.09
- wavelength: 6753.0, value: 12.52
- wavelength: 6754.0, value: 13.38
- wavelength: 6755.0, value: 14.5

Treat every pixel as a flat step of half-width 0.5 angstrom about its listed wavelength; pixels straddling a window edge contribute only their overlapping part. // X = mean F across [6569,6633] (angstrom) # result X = 12.3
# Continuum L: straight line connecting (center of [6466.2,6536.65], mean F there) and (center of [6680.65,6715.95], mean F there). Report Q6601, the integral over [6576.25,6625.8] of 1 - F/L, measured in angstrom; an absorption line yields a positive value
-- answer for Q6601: 0.8 angstrom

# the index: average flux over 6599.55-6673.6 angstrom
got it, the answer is 12.6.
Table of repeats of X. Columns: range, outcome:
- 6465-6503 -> 12.4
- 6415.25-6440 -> 12.1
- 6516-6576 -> 12.4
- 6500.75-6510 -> 12.1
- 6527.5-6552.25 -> 12.3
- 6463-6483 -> 12.4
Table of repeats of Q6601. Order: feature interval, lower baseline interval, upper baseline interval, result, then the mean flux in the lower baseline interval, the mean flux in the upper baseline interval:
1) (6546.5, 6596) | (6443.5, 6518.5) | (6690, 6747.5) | 0.70 angstrom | 12.4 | 12.9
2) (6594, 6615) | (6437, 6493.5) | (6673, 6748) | 0.69 angstrom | 12.5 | 12.8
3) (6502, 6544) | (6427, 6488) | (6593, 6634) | 0.51 angstrom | 12.4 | 12.3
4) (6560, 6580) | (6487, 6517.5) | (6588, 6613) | 0.40 angstrom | 12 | 12.3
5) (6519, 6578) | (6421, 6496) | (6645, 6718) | 0.91 angstrom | 12.4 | 12.7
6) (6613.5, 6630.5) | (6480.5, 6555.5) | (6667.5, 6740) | 0.07 angstrom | 12.3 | 12.7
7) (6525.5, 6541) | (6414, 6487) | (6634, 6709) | 0.49 angstrom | 12.4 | 12.6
